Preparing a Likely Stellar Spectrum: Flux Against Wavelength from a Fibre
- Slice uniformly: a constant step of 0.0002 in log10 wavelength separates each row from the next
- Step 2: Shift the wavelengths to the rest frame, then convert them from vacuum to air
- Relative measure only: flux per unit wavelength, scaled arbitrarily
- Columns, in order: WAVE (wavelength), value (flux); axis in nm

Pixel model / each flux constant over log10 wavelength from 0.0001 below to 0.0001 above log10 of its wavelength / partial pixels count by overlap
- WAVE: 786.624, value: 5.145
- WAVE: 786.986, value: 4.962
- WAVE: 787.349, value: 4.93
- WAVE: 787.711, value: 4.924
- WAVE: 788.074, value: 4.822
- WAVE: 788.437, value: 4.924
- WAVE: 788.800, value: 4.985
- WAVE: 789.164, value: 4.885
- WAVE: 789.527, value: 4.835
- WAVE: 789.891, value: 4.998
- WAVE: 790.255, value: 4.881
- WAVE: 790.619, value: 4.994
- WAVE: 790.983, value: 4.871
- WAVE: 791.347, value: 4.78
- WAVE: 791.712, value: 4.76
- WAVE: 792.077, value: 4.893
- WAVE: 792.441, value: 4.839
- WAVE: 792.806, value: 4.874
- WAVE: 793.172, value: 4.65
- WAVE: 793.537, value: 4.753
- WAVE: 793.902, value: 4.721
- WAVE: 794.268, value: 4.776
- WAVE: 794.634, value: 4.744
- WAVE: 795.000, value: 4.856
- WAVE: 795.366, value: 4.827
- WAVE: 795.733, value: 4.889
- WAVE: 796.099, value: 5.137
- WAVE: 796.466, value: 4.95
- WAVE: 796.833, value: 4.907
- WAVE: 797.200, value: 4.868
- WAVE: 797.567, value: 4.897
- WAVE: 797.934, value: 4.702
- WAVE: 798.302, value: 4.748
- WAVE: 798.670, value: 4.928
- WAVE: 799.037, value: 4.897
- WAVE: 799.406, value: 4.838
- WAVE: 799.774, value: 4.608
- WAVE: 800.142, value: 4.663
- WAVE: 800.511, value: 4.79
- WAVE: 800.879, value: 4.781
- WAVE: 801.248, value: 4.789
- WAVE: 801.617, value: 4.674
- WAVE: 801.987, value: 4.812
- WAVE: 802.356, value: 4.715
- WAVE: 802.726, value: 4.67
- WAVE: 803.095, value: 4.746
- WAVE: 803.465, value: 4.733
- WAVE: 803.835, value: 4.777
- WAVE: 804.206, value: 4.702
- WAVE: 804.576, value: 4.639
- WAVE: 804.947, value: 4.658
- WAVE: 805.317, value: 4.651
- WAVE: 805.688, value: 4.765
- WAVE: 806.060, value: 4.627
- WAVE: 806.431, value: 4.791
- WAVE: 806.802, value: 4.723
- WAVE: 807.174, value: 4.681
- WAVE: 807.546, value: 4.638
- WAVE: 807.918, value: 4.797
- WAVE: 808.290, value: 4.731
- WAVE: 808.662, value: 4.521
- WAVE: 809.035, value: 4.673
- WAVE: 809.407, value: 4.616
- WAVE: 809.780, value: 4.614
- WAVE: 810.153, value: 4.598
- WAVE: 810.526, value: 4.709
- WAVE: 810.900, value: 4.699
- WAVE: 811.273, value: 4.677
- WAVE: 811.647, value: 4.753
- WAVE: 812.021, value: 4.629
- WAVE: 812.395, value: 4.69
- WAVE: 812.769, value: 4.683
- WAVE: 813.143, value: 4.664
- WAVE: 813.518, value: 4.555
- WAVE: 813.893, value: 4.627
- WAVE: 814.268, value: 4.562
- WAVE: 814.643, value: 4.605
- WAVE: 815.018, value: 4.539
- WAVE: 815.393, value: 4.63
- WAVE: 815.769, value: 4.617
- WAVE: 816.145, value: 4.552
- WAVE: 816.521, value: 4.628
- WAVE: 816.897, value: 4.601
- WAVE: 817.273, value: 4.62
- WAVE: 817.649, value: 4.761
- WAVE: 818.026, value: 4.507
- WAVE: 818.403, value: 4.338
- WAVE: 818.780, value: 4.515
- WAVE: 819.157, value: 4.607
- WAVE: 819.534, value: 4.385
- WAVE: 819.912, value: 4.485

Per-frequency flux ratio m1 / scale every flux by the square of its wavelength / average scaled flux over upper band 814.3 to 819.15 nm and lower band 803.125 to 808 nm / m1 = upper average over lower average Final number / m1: 1.00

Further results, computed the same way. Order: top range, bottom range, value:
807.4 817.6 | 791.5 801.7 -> 1.00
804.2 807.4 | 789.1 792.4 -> 1.00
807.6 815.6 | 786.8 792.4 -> 1.00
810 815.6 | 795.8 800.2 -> 0.99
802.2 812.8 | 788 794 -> 1.01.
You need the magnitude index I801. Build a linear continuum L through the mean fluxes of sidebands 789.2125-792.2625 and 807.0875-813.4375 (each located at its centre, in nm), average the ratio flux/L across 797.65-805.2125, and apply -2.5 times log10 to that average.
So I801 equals 0.00 mag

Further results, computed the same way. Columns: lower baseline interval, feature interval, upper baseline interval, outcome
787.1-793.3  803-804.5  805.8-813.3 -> 0.001 mag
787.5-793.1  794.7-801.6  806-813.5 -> -0.008 mag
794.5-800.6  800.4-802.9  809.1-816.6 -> 0.009 mag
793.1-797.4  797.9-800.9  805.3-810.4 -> 0.003 mag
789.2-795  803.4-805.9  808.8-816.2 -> 0.002 mag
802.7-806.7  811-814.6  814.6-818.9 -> -0.007 mag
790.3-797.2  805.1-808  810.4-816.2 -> 0.001 mag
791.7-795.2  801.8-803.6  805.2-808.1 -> 0.000 mag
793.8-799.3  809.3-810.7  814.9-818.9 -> 0.008 mag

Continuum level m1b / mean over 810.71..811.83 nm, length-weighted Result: 4.71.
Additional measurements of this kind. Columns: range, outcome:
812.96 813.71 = 4.6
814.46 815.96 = 4.6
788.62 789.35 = 4.93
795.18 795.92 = 4.86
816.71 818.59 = 4.57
